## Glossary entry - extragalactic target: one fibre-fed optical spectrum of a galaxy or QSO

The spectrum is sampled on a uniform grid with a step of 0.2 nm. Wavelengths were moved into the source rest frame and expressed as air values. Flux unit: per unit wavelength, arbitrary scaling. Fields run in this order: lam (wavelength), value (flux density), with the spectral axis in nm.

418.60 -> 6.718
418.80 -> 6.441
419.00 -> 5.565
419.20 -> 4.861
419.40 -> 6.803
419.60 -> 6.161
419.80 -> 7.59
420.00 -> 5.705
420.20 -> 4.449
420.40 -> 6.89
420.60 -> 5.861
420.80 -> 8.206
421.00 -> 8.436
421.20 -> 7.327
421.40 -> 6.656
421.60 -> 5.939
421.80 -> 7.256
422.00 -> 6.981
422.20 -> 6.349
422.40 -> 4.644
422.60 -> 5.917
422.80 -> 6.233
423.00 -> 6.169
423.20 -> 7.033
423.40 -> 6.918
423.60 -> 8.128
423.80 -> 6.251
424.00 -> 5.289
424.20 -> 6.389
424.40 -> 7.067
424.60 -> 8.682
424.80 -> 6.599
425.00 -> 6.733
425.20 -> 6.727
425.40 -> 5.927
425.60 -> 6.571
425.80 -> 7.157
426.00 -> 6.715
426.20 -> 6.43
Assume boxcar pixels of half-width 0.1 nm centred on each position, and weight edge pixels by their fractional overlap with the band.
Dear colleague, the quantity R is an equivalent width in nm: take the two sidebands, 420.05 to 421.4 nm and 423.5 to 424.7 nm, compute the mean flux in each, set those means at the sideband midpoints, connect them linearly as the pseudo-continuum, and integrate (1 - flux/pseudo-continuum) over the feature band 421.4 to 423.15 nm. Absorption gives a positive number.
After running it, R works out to 0.16 nm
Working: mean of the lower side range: 6.8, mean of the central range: 6.24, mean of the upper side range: 6.97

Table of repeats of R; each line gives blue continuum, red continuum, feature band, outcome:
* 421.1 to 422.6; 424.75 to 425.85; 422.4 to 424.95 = -0.05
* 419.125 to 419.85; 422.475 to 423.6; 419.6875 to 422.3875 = -0.10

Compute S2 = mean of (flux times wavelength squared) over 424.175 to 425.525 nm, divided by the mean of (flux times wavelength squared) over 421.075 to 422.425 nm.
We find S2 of 1.06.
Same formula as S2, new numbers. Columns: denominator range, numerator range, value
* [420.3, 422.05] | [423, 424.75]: 0.99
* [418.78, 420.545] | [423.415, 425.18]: 1.17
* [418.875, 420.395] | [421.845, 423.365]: 1.07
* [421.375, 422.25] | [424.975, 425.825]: 1.00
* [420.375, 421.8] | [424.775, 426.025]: 0.96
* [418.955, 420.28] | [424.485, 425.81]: 1.20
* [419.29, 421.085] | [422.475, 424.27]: 0.99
